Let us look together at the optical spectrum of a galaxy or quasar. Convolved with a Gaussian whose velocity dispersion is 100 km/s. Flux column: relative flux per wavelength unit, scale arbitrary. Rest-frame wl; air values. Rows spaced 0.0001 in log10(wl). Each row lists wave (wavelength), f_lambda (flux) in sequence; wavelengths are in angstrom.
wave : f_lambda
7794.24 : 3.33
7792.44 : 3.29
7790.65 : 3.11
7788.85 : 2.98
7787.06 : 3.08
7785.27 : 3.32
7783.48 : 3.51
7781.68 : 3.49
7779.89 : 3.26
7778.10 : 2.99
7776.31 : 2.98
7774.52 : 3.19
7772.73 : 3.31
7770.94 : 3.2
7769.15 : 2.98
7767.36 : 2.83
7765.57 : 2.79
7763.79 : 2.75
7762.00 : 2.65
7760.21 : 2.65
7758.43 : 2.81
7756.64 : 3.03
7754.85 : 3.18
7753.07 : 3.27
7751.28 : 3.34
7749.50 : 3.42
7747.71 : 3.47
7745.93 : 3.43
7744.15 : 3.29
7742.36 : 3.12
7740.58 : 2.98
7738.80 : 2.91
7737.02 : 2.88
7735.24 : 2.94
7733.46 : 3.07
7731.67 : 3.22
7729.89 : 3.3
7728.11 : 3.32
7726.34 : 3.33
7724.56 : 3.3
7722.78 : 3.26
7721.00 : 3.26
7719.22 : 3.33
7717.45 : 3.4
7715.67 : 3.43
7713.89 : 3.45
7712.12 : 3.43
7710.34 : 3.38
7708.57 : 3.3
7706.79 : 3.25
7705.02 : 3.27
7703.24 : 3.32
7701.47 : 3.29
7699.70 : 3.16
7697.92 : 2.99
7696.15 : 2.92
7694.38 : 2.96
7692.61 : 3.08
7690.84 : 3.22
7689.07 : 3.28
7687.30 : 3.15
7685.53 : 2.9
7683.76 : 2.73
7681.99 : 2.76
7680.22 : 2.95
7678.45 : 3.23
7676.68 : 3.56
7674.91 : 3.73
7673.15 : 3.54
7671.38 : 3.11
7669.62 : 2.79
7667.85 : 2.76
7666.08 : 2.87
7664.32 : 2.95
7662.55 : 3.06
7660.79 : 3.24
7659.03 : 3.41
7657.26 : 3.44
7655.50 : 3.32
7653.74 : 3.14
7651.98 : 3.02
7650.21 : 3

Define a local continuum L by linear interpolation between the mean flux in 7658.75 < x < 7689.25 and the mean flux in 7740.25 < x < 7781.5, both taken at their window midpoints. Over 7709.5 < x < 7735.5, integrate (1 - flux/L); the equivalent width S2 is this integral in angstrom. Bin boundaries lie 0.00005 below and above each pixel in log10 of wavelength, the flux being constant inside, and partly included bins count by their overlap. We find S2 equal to -1.7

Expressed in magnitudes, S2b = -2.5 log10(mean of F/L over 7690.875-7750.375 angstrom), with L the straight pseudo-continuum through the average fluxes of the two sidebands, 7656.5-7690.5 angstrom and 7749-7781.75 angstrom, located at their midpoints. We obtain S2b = -0.048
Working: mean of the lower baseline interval 3.13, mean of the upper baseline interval 3.04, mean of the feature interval 3.23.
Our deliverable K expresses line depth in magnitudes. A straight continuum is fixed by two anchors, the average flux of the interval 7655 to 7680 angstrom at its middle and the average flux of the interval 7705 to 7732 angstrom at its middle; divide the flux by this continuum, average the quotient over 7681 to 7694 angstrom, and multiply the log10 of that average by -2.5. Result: 0.08 mag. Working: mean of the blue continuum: 3.21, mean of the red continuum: 3.33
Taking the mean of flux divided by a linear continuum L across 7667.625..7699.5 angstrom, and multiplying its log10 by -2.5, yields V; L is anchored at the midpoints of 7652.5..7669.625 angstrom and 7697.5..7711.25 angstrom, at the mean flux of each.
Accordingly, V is 0.029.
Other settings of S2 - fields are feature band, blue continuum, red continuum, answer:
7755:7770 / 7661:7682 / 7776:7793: 1.7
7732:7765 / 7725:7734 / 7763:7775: 0.7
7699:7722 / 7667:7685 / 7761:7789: -1.7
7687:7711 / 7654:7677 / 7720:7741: 0.0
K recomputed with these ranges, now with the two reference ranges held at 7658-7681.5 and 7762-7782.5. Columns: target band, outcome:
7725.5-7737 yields -0.027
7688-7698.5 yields 0.020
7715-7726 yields -0.074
